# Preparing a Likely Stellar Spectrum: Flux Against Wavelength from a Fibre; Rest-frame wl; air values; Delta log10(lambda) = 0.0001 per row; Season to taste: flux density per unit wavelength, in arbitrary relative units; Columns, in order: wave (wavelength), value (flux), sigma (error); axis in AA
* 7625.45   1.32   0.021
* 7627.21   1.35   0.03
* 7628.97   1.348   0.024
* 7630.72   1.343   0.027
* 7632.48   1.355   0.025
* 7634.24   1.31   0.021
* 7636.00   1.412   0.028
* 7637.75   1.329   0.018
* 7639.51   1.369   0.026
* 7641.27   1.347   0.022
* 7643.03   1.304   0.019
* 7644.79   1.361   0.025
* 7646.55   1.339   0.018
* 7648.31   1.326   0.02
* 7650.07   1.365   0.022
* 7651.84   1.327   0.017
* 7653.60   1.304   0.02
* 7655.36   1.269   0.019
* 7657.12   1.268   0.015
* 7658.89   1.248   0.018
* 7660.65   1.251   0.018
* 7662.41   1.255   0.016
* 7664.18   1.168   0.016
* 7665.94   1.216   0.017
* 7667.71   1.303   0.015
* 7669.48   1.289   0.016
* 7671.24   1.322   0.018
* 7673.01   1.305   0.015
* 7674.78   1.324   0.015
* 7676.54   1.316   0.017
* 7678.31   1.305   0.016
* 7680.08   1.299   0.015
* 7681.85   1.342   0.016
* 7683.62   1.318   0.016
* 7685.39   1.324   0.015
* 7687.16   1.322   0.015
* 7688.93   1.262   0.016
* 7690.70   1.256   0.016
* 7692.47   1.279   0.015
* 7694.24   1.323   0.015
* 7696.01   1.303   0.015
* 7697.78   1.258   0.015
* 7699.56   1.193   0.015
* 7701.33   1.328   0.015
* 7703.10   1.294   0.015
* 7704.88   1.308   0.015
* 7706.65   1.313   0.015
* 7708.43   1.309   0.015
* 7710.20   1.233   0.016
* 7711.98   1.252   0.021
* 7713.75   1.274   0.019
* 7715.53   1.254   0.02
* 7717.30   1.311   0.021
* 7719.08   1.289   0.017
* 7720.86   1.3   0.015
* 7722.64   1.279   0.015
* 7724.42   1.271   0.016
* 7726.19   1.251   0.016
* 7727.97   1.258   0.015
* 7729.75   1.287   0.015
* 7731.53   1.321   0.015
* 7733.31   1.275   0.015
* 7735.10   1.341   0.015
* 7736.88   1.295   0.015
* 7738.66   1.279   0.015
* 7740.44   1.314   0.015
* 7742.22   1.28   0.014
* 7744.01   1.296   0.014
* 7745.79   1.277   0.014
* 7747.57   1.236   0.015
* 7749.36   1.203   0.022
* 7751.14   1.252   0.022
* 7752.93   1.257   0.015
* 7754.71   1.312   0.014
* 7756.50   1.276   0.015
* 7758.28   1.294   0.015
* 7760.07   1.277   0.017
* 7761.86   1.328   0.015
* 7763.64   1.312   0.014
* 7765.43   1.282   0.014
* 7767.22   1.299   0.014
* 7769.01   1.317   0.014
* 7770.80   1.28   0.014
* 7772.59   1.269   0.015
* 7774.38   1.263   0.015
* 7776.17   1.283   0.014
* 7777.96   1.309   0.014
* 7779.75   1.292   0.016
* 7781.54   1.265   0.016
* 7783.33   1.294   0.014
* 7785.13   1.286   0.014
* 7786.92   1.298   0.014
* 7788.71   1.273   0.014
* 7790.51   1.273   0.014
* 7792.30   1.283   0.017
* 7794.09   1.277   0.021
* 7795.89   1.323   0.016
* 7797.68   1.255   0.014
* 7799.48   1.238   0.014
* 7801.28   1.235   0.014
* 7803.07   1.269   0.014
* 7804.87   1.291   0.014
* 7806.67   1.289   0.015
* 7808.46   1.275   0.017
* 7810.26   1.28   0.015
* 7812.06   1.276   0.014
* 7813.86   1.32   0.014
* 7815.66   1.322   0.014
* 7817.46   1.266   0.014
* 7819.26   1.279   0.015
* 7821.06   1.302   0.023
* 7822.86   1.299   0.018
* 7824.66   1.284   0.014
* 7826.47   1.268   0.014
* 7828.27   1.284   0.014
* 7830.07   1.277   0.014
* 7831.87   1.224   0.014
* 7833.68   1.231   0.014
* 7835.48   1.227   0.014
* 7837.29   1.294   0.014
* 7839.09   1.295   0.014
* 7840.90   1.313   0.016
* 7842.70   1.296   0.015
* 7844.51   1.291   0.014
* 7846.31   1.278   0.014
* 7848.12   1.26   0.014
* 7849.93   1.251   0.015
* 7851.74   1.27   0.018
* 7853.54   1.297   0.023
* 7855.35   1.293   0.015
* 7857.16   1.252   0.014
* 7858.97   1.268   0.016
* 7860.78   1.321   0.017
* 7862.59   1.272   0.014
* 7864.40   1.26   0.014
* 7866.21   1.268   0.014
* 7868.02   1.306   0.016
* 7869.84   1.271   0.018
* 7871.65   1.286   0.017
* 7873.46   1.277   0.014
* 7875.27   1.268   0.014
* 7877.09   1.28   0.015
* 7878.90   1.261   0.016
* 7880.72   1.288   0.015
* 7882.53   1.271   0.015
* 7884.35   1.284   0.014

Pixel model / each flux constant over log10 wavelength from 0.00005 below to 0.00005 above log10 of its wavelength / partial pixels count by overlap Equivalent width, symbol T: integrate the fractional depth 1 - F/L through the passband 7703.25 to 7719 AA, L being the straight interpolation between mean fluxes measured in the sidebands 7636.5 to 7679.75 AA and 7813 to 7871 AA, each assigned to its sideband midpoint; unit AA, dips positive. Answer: 0.2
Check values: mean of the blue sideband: 1.3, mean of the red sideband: 1.28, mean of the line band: 1.28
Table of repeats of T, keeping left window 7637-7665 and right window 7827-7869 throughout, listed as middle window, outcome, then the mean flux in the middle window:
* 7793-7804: 0.13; 1.27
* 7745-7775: 0.20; 1.28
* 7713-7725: 0.09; 1.28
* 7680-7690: -0.11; 1.31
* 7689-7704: 0.20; 1.28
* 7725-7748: 0.07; 1.29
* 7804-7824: -0.17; 1.29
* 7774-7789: -0.02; 1.29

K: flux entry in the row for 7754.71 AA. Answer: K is 1.312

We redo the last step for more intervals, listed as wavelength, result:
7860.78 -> 1.321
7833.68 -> 1.231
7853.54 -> 1.297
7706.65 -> 1.313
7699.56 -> 1.193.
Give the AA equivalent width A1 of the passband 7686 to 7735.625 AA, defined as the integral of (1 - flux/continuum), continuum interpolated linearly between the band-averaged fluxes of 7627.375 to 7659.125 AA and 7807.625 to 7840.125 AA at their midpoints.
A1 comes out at 1.0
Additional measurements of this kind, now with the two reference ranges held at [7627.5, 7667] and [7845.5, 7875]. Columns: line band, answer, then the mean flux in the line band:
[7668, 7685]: -0.1 AA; 1.31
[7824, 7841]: 0.2 AA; 1.27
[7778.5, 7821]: 0.2 AA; 1.28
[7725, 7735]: 0.1 AA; 1.28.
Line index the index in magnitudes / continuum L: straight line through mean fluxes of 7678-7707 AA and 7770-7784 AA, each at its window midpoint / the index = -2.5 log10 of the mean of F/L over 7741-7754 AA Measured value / 0.02 mag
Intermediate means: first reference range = 1.3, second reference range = 1.28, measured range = 1.26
